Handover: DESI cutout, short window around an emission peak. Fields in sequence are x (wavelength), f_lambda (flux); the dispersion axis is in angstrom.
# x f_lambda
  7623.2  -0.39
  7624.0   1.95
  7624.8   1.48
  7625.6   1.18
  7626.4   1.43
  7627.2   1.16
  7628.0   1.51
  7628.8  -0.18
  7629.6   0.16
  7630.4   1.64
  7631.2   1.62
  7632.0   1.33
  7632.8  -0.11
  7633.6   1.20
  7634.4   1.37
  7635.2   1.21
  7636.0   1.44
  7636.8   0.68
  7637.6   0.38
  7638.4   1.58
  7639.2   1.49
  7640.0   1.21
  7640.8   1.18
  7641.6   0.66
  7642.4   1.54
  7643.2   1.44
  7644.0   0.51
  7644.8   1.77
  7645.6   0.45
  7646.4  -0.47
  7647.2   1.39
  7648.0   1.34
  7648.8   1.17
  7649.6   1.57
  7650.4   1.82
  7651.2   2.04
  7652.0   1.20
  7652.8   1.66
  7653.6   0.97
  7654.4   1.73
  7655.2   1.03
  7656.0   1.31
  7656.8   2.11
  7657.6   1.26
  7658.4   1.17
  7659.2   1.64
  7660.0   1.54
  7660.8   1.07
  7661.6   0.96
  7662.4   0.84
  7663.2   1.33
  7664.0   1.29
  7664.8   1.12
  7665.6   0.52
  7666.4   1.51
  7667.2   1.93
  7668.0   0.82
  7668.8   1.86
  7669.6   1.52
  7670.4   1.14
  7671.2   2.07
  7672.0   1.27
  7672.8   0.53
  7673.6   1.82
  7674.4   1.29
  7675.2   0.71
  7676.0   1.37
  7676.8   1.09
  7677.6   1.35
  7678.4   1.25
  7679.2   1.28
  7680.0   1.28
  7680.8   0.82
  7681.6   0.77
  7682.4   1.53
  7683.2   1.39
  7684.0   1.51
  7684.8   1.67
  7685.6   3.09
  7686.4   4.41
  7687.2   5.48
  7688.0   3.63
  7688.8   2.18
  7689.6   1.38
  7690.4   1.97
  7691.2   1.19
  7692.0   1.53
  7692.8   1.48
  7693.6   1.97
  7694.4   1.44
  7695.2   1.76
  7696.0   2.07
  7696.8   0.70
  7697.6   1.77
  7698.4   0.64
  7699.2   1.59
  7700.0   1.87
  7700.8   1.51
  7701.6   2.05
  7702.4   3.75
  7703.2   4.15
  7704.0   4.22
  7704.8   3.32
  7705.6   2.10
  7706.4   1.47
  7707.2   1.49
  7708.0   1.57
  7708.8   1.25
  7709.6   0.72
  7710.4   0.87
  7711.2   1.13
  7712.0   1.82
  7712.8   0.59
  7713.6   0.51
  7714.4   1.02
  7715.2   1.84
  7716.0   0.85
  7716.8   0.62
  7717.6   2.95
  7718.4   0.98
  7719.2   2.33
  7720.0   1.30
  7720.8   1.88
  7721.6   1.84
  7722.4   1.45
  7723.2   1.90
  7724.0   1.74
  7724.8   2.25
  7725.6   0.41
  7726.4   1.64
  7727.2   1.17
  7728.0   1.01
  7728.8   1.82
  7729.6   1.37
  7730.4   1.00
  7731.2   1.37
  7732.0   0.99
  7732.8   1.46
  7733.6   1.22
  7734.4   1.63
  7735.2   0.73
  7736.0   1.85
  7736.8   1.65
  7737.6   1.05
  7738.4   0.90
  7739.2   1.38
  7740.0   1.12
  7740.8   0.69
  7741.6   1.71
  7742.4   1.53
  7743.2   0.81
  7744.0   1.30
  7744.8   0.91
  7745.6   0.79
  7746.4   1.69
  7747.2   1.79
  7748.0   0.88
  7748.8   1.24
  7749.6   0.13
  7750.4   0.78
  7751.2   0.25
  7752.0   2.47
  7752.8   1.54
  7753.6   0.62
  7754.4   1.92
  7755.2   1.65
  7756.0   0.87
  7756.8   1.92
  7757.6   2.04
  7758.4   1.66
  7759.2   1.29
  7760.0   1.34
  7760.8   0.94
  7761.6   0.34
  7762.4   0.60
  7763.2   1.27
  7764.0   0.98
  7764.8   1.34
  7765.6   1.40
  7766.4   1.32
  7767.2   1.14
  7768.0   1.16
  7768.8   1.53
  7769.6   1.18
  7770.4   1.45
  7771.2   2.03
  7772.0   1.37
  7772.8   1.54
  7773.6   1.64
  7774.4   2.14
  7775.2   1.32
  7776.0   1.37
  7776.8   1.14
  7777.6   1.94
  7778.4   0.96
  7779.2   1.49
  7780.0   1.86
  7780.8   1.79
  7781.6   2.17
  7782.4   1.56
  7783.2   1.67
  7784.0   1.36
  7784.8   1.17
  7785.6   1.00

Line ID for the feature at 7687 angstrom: [S II] 6716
